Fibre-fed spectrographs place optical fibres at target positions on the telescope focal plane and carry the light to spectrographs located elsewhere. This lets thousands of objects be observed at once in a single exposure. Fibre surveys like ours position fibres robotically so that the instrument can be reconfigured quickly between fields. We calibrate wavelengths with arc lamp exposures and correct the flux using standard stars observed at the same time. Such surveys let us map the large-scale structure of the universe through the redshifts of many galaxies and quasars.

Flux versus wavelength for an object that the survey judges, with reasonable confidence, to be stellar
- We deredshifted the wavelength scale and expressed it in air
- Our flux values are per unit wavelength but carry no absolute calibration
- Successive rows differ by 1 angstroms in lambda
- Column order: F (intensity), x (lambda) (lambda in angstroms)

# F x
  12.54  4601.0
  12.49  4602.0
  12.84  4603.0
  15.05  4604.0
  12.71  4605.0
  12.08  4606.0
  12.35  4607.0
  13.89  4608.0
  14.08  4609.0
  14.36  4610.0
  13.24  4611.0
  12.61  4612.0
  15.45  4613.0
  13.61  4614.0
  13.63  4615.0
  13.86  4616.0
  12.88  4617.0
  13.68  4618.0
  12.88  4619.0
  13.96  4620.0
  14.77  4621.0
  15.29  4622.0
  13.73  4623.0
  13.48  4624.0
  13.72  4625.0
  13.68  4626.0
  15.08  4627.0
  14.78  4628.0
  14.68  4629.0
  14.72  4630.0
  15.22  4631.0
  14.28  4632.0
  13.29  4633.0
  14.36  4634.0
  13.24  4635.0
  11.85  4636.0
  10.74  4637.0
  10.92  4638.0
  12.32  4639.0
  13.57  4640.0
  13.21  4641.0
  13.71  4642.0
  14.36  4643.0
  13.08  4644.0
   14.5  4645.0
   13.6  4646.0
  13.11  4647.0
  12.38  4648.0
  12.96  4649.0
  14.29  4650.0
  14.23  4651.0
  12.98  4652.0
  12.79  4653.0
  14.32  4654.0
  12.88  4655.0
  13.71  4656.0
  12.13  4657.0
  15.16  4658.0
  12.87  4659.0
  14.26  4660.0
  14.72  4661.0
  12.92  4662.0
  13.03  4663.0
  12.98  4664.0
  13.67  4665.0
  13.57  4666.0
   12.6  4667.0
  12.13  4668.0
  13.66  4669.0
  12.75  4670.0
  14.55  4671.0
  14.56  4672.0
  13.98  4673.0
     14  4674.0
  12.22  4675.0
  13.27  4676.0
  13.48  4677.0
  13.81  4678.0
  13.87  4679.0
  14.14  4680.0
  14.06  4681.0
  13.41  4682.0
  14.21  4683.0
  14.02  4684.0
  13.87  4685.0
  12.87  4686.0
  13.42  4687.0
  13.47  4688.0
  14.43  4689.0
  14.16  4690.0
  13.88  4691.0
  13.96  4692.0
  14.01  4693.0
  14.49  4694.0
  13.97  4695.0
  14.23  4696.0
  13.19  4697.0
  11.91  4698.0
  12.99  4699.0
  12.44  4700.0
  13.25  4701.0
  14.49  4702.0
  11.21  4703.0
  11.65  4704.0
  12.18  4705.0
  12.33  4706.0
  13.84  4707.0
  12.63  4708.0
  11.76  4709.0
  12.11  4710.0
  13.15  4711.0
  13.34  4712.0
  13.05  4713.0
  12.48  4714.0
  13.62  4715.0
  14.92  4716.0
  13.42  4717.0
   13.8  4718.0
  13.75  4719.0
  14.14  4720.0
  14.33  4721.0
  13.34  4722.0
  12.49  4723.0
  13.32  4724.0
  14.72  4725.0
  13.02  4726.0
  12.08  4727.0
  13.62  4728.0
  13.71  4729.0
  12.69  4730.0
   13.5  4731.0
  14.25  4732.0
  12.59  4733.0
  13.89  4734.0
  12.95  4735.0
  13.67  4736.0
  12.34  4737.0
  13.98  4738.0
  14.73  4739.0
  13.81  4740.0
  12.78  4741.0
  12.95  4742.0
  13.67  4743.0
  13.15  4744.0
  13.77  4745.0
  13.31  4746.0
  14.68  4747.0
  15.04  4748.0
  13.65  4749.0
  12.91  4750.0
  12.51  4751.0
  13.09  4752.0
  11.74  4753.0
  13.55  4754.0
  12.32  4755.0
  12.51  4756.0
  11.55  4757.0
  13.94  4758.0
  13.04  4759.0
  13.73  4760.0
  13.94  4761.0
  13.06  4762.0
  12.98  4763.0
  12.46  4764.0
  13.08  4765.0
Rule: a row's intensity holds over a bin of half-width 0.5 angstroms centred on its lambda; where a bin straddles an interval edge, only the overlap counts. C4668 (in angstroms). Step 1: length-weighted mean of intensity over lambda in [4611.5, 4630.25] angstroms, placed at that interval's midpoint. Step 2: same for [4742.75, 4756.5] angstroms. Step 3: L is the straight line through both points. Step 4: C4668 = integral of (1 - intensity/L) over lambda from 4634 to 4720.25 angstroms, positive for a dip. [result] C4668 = 2.2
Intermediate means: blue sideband 14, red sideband 13.3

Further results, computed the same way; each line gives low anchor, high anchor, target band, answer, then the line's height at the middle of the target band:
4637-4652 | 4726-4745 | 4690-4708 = 0.14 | 13.3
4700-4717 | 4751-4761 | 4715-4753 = -1.87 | 12.9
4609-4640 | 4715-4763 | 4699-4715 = 0.92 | 13.5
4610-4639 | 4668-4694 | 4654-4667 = 0.22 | 13.7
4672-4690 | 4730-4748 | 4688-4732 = 1.05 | 13.6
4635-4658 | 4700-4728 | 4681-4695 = -0.80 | 13.1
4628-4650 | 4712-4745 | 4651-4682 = -0.23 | 13.4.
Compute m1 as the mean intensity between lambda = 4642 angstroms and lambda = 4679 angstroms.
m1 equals 13.5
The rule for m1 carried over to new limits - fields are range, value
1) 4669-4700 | 13.7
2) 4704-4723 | 13.2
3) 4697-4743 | 13.2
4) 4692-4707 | 13.1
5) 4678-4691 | 13.8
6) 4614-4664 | 13.6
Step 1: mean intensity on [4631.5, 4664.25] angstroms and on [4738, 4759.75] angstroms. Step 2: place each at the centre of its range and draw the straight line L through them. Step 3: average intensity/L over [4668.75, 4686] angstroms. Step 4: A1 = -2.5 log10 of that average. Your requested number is -0.04 mag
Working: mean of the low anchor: 13.3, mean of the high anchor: 13.3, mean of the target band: 13.7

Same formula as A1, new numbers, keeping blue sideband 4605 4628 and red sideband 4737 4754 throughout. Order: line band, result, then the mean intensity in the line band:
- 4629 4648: 0.03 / 13.3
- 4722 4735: 0.01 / 13.3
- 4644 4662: 0.01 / 13.5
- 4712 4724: 0.00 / 13.6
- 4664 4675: 0.01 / 13.5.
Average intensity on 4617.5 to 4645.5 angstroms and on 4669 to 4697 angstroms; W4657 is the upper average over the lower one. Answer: 1.01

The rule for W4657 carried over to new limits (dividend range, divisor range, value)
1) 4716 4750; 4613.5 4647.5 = 0.99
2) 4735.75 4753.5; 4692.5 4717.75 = 1.03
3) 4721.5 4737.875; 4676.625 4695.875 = 0.96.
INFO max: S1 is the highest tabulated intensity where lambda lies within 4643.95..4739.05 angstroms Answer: 15.16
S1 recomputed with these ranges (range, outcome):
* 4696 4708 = 14.49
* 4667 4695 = 14.56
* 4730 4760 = 15.04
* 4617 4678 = 15.29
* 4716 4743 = 14.92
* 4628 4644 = 15.22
